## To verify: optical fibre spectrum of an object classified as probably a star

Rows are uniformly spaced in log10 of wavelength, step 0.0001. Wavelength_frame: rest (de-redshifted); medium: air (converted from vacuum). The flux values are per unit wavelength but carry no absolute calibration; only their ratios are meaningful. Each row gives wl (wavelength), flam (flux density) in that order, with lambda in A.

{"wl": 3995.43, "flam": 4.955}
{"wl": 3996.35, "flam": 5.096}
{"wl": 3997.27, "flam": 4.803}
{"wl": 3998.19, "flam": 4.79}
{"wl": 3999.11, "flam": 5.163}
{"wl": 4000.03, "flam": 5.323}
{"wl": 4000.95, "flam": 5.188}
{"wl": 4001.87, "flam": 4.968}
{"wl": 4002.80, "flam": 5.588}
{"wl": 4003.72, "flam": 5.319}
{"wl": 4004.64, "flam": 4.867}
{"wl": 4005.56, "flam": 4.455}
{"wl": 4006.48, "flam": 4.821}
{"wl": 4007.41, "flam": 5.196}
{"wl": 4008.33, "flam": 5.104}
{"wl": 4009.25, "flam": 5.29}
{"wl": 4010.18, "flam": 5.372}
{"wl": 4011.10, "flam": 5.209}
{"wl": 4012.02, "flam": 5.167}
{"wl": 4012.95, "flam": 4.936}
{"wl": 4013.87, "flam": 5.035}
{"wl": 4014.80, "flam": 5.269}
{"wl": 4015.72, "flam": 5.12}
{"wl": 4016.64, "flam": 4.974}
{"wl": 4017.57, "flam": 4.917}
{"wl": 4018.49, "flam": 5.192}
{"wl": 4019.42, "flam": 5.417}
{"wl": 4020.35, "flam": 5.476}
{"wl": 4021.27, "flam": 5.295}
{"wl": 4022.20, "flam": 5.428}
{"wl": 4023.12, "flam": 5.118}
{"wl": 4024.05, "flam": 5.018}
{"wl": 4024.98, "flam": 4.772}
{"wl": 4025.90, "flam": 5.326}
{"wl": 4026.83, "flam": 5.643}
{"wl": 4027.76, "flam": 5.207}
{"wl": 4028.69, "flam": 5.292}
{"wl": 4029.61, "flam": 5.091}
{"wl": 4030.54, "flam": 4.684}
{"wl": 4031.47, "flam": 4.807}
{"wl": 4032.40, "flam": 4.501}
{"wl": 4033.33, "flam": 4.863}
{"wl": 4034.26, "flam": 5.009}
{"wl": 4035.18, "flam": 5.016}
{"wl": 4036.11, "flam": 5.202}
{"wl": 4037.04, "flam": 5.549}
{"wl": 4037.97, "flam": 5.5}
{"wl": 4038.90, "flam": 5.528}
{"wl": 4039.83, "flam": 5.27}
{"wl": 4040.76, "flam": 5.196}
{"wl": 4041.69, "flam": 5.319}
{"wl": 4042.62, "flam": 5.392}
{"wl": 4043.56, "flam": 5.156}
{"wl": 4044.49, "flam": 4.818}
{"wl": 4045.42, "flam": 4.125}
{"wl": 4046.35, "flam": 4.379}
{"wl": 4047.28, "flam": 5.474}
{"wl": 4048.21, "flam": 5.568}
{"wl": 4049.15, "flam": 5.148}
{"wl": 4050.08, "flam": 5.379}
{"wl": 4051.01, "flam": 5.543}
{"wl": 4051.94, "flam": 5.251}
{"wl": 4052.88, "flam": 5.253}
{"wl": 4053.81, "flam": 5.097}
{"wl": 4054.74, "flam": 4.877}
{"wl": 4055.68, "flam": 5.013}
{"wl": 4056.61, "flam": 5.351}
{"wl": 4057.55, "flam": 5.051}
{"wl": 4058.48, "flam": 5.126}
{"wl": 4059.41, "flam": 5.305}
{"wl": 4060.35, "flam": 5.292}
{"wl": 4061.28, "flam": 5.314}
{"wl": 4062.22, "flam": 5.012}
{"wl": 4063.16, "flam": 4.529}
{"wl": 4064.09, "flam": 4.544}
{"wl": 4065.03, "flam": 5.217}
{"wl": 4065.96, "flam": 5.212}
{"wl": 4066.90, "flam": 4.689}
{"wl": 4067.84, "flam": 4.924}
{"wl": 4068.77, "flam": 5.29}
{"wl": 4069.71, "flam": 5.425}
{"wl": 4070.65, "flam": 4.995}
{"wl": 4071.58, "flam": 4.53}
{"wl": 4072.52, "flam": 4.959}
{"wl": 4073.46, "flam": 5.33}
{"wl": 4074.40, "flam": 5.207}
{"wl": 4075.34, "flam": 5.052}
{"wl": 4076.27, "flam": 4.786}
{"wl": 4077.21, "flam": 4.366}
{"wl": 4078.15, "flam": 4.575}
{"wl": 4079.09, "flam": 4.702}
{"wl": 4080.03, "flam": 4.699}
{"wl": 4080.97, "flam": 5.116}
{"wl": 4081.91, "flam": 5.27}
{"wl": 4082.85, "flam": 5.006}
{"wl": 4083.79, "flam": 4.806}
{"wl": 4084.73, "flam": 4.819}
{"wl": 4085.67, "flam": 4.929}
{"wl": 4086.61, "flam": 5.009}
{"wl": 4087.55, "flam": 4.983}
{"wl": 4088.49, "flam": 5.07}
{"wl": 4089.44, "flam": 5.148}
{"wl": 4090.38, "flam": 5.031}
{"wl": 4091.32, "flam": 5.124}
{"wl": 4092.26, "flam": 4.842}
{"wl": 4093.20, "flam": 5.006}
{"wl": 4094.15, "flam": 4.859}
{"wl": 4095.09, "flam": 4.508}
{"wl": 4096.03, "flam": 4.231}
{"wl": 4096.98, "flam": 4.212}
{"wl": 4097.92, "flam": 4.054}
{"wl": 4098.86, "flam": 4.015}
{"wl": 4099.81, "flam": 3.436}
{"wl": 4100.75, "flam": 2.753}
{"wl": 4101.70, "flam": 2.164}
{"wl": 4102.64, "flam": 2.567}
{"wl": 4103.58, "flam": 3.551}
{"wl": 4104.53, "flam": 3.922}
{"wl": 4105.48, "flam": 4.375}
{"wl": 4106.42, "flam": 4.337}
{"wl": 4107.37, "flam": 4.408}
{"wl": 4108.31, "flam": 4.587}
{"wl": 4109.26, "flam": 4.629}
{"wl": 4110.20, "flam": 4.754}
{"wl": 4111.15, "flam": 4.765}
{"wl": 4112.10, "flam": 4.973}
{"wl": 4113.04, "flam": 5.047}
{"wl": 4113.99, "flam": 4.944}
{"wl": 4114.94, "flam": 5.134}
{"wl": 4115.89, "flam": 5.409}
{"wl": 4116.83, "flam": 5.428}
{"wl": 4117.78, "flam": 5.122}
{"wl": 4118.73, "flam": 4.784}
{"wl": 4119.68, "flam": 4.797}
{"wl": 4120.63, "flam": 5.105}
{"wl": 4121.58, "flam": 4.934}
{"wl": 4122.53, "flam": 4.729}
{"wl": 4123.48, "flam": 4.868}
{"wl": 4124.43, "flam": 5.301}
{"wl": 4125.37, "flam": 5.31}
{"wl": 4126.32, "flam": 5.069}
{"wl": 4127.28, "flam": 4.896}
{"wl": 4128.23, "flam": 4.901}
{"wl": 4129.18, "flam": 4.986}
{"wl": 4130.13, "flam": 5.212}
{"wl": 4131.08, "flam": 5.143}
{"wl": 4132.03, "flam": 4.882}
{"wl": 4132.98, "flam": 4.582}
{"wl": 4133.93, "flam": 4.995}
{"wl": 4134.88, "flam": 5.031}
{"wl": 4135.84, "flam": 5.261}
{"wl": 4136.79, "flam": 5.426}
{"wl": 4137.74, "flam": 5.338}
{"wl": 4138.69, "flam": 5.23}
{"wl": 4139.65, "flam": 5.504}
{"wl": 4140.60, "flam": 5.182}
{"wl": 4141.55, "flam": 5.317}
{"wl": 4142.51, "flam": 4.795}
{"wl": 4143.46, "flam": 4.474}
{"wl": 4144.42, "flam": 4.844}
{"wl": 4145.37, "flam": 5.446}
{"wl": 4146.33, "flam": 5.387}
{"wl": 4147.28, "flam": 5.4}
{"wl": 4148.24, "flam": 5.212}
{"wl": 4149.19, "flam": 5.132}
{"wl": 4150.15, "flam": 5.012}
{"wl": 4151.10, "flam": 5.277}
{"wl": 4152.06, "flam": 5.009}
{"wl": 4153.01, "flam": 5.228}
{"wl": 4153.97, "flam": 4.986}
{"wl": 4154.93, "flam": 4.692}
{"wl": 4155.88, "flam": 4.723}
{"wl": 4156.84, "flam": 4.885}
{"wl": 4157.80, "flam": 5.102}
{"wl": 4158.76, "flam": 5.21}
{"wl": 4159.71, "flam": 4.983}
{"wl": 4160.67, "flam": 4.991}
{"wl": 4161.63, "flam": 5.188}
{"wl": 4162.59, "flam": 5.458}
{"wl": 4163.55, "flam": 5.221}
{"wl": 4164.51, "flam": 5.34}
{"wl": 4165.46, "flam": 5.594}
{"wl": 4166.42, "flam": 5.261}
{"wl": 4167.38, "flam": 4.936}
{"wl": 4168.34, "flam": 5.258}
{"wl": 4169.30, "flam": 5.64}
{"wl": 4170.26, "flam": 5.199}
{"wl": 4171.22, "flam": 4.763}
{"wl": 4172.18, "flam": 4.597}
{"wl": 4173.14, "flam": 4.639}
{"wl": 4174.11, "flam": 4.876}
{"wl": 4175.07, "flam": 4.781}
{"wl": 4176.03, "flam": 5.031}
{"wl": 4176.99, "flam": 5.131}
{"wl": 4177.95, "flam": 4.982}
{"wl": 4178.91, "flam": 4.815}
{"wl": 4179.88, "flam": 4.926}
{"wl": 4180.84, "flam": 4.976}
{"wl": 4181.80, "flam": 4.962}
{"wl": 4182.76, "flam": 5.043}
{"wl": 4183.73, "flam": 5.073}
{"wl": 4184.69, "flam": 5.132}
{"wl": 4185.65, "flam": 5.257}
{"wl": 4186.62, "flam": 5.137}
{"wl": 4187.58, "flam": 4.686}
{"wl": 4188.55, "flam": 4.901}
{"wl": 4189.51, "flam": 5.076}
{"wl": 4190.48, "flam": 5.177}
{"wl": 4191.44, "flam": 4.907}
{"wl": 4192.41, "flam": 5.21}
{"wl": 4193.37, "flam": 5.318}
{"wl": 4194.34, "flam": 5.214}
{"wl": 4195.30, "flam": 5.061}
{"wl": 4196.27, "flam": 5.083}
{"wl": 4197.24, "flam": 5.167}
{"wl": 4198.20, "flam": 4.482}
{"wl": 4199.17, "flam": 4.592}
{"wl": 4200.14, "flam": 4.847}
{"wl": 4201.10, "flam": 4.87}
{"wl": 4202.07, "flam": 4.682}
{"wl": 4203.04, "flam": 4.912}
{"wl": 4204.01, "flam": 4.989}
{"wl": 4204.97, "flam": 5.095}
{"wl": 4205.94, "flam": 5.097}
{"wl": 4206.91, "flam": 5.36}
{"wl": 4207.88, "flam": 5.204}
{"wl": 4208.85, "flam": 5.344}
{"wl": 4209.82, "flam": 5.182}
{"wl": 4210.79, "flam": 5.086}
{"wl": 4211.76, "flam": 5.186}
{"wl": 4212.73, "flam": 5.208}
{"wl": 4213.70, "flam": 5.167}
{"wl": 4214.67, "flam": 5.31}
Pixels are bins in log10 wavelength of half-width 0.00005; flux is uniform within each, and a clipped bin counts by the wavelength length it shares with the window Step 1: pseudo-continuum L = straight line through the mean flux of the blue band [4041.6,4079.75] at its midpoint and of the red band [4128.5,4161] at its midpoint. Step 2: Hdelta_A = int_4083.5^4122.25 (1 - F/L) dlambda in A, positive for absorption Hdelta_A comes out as 3.9 A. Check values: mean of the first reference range 5.03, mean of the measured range 4.55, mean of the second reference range 5.08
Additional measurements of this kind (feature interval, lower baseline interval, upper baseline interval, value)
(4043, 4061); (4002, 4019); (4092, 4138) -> -0.74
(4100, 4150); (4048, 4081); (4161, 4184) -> 2.45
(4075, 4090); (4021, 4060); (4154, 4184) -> 0.62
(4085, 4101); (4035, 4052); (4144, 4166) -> 1.88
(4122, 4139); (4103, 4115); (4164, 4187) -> -1.30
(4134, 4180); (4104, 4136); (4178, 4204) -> -1.49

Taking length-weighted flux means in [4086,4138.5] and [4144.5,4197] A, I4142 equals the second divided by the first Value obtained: 1.1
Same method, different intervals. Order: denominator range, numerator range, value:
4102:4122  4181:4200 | 1.09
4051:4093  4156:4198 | 1.01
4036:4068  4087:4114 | 0.85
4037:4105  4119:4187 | 1.05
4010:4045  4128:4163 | 0.99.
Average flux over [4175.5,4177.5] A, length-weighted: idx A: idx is 5.08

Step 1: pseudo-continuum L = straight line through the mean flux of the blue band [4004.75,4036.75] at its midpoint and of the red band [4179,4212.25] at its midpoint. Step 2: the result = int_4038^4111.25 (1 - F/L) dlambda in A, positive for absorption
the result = 4.1 A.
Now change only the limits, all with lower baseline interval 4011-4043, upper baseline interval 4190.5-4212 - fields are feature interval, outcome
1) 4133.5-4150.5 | -0.28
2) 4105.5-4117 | 0.61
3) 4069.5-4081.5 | 0.55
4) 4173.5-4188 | 0.20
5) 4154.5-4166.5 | -0.13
